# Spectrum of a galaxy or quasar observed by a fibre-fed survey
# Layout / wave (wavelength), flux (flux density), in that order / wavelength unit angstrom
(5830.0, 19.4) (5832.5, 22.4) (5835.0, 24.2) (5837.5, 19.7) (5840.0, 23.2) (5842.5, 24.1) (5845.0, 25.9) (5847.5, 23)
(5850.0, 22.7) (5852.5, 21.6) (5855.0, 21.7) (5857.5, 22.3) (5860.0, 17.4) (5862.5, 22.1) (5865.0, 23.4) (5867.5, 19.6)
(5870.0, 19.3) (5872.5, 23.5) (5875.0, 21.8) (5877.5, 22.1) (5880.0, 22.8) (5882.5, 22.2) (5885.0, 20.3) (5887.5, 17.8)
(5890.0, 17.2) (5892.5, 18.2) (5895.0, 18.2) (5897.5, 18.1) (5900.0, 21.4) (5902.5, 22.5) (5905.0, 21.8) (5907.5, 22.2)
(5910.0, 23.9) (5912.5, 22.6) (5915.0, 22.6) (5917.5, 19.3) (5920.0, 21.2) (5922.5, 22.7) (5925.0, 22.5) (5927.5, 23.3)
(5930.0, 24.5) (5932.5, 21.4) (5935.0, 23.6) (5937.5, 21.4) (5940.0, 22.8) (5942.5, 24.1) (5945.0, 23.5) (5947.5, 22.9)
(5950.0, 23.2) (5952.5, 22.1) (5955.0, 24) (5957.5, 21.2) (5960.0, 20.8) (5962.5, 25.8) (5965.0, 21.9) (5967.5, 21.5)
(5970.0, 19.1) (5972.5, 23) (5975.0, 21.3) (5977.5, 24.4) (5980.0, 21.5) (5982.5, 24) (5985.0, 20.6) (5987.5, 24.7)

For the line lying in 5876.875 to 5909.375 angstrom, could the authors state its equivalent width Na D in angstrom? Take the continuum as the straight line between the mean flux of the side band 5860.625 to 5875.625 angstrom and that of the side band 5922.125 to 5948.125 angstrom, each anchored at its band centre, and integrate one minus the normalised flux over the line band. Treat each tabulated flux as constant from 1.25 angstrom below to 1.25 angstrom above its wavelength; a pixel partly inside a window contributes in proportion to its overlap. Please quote 2.4 angstrom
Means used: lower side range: 21.4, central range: 20.4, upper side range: 23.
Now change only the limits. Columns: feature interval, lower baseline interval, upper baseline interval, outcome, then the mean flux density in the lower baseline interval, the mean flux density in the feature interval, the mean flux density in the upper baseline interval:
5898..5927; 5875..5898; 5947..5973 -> -1.82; 19.8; 22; 22.3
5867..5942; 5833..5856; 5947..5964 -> 4.79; 22.9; 21.4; 22.8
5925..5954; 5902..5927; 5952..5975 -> -1.10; 22.2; 23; 22.1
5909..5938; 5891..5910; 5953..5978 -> -1.78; 20.5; 22.4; 22.2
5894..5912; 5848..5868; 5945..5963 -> 0.68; 21.5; 21.3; 22.8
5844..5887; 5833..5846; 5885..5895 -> -2.47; 23.3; 21.8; 18.1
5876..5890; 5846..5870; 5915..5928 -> 0.57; 21.5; 20.7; 21.8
